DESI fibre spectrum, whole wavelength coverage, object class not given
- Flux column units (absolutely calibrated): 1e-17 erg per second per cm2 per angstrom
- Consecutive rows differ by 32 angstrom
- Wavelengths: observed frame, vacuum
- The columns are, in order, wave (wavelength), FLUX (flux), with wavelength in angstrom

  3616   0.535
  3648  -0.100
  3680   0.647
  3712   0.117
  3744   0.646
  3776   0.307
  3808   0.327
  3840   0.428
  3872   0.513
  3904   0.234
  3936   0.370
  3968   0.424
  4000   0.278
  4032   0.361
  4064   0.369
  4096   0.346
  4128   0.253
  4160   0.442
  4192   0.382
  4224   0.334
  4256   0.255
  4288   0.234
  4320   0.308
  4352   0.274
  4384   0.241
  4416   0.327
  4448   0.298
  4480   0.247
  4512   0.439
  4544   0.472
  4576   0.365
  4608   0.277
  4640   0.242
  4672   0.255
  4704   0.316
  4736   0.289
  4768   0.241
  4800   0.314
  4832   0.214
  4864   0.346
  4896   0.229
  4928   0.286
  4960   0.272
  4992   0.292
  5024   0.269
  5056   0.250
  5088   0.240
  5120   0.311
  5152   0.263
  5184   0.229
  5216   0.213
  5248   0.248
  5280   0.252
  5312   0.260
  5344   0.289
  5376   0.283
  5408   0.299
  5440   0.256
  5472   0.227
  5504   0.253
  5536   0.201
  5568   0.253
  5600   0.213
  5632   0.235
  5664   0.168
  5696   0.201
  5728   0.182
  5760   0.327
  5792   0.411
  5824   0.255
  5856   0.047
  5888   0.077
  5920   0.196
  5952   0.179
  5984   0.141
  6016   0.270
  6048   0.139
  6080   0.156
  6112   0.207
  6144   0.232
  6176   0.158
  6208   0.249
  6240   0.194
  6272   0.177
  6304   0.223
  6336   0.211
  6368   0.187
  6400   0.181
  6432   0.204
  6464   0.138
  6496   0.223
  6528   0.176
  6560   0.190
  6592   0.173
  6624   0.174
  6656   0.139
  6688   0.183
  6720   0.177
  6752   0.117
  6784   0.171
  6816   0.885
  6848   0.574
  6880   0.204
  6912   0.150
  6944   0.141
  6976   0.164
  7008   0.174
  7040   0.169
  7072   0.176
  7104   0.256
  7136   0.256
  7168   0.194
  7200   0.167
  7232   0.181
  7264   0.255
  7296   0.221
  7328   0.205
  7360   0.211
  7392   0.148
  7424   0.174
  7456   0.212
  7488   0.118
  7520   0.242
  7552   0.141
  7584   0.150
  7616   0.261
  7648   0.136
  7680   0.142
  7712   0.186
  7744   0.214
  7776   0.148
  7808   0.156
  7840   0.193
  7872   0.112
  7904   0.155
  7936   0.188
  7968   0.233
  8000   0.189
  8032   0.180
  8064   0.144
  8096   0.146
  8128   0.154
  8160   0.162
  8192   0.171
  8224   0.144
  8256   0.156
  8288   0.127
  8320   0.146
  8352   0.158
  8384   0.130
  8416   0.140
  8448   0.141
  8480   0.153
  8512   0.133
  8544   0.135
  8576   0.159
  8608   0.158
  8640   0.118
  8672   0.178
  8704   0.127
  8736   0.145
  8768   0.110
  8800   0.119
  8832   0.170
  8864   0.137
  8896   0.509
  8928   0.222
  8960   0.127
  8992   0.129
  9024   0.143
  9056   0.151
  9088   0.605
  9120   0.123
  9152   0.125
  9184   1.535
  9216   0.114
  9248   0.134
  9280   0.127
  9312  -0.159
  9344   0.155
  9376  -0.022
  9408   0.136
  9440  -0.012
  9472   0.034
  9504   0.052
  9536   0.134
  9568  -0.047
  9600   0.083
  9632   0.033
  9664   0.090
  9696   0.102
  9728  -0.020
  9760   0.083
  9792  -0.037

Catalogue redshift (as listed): 0.832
